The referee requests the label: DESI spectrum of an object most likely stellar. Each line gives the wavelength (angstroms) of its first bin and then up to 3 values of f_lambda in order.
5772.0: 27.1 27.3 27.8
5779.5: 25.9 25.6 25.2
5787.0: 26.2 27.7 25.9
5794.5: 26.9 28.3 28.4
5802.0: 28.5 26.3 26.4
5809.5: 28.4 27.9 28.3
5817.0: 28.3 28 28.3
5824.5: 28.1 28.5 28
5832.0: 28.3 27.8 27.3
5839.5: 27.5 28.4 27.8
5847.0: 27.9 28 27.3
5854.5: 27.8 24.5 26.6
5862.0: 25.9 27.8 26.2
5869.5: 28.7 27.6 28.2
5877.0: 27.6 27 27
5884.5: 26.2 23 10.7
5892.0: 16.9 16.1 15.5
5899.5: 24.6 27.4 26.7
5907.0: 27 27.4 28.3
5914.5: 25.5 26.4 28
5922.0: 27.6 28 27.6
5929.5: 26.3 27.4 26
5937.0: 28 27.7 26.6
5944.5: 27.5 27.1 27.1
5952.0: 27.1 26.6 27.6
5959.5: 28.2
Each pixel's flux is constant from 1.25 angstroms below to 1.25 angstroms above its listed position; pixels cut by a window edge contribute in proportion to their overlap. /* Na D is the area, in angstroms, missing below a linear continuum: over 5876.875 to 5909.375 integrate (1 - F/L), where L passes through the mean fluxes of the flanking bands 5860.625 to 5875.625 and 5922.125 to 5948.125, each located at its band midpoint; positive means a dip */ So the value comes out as 5.46 angstroms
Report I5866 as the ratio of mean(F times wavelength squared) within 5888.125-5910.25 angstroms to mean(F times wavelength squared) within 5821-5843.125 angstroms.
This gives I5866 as 0.78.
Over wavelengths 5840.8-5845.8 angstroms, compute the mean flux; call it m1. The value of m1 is 28.1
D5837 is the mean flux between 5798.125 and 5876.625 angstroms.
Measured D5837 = 27.6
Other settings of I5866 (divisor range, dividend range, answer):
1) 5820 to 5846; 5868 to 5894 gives 0.87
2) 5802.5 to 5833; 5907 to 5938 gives 1.01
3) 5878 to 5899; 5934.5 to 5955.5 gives 1.35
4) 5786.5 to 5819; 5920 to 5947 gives 1.04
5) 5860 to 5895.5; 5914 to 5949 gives 1.14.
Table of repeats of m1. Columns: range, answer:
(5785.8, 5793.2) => 26.6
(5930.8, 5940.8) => 27.3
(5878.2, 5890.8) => 22.8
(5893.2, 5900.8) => 18.8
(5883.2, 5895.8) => 18.6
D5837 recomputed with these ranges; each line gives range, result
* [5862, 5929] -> 25.1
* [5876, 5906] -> 22.4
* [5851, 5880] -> 27.1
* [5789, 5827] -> 27.7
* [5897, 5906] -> 24.8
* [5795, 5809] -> 27.6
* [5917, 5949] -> 27.3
